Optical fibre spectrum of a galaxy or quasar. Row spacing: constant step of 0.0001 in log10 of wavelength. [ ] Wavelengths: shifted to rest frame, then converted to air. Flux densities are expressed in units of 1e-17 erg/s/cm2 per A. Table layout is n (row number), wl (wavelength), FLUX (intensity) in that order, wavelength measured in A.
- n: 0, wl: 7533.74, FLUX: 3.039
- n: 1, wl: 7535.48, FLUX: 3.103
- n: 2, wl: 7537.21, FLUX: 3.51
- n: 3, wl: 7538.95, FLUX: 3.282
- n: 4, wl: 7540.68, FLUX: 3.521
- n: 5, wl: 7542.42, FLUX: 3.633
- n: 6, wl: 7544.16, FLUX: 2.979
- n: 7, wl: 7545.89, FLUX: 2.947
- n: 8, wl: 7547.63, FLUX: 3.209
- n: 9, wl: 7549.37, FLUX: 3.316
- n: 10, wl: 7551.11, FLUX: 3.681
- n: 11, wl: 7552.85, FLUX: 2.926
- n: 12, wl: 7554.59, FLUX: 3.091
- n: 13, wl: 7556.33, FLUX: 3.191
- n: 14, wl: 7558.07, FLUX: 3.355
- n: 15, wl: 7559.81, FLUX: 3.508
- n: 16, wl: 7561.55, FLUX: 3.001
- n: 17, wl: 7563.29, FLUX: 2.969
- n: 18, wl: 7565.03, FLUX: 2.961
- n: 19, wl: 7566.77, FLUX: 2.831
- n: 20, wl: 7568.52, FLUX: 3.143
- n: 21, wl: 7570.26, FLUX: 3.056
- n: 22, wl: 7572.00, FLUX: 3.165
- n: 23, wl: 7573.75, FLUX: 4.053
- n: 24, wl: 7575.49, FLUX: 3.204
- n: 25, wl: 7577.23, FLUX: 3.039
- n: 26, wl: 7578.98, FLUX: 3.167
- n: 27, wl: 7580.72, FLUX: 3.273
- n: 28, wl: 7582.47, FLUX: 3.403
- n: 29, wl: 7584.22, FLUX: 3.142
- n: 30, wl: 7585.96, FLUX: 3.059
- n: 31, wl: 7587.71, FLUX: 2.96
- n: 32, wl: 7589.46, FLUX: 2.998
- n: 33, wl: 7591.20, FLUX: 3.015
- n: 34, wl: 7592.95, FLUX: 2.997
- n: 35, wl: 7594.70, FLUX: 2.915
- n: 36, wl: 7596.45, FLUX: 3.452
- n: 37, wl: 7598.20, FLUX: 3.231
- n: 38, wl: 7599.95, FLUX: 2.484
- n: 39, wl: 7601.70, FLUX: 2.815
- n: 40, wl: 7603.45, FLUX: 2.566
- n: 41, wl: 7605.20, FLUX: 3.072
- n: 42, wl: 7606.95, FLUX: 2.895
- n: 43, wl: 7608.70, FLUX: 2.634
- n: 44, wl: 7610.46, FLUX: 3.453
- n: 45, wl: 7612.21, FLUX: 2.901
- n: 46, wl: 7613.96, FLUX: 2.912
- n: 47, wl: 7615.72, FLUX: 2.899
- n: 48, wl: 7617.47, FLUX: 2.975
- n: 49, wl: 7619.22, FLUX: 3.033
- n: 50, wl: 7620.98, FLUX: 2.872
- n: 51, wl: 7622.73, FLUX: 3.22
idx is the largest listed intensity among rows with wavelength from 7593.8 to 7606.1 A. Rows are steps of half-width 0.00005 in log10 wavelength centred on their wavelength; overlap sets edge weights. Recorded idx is 3.452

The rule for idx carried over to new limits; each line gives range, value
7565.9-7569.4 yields 3.143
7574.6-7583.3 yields 3.403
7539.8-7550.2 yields 3.633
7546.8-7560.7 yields 3.681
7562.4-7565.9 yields 2.969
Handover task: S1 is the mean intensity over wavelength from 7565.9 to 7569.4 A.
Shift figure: 2.98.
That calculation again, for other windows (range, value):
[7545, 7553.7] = 3.22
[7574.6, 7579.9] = 3.15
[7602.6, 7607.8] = 2.85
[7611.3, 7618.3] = 2.93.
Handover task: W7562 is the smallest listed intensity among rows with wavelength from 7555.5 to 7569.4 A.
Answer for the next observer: 2.831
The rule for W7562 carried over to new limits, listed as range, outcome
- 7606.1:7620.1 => 2.634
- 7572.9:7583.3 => 3.039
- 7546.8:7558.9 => 2.926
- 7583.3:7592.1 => 2.96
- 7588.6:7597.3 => 2.915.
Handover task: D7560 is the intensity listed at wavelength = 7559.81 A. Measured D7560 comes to 3.508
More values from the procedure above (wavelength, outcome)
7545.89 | 2.947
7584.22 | 3.142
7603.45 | 2.566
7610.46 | 3.453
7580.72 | 3.273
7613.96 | 2.912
